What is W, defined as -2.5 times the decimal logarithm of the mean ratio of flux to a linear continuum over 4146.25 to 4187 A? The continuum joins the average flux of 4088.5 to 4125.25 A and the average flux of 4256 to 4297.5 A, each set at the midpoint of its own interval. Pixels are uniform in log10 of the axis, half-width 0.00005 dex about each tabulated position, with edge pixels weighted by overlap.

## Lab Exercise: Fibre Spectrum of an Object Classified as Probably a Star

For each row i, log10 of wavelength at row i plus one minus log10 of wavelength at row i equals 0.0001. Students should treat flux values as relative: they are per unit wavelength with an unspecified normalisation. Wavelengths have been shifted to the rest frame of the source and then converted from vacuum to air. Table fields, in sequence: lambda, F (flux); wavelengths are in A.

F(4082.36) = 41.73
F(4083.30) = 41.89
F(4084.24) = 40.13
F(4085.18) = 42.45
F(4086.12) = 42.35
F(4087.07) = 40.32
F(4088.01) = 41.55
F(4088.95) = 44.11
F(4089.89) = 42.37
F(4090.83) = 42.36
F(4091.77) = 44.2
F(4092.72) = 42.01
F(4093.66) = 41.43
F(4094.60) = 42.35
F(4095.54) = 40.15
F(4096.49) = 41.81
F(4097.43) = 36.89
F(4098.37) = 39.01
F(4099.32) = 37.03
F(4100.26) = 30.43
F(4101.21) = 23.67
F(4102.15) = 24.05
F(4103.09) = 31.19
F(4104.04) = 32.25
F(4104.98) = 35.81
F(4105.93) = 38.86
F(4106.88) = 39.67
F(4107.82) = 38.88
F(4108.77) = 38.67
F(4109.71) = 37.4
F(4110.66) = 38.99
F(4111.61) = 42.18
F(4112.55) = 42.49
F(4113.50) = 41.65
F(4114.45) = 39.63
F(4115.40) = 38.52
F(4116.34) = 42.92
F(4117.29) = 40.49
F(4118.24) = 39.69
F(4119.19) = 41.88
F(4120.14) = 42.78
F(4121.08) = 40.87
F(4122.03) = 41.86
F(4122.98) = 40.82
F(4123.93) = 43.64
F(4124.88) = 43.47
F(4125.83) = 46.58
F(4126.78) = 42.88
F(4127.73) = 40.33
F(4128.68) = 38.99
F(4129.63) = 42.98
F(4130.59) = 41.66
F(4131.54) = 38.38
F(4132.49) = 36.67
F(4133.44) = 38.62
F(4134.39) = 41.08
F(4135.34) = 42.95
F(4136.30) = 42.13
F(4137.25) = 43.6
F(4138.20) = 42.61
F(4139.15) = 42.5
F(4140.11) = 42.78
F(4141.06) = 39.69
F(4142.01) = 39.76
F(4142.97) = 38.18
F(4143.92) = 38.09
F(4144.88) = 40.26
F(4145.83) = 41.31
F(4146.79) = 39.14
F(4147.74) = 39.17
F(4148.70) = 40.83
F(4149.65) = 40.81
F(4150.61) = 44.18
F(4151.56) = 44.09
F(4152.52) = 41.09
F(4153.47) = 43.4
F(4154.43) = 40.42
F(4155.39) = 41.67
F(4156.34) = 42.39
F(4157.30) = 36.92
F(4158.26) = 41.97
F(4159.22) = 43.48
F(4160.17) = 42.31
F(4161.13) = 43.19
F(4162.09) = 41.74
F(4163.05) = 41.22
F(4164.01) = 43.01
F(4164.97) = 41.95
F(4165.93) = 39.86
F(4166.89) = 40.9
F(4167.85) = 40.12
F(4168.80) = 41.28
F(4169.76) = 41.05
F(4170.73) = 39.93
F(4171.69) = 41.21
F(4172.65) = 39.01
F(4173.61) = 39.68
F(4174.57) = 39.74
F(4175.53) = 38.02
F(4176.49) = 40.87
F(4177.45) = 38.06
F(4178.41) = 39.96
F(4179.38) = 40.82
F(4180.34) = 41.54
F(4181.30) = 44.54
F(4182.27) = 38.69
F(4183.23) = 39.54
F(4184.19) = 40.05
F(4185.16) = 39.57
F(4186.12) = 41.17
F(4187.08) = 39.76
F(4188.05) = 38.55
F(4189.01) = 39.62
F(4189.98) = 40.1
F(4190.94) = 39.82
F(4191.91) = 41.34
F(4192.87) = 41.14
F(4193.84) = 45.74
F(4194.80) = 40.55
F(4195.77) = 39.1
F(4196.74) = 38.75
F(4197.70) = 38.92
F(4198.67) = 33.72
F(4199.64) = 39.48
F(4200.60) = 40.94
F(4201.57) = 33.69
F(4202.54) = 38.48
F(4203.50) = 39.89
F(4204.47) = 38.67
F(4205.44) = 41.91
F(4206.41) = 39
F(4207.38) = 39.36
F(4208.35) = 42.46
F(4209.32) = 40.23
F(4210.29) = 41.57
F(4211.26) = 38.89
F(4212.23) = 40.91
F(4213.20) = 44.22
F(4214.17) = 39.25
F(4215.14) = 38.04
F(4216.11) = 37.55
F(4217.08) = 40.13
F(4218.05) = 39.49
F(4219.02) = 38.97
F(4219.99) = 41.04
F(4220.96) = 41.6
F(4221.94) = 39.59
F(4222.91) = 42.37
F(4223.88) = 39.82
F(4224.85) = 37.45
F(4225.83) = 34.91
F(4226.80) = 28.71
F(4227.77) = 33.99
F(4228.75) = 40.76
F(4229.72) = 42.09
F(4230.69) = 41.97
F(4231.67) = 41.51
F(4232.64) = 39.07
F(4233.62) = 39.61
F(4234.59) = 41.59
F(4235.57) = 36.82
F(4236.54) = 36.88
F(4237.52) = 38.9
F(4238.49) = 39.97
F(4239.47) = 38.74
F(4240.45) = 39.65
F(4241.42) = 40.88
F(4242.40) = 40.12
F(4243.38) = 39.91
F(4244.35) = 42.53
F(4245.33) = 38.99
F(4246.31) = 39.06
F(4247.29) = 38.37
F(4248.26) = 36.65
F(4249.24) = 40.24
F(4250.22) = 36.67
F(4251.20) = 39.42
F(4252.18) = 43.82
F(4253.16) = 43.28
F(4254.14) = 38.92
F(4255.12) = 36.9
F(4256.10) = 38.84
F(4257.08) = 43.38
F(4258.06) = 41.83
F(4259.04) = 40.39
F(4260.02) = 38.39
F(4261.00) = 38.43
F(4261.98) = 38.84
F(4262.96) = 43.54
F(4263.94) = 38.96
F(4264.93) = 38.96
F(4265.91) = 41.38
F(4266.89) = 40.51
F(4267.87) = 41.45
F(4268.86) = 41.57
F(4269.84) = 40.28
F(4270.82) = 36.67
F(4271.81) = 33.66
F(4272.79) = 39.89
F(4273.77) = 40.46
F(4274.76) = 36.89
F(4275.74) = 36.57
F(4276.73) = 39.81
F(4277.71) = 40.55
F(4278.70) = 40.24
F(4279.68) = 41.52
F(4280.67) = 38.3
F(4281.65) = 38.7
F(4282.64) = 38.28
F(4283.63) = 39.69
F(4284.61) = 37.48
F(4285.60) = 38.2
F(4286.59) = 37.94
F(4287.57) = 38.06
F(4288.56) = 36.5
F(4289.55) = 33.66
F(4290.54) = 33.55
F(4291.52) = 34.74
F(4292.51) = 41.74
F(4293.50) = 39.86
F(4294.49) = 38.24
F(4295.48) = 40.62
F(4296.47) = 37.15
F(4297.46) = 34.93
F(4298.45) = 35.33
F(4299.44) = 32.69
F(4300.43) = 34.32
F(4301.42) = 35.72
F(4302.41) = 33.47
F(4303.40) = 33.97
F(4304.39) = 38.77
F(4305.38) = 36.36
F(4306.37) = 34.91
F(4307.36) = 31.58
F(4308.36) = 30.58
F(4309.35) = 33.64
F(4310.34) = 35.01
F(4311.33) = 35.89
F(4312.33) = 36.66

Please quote -0.051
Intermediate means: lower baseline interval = 39.1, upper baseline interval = 38.9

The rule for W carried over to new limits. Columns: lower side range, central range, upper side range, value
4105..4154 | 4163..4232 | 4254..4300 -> 0.00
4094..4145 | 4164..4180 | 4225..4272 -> -0.02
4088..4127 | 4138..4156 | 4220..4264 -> -0.04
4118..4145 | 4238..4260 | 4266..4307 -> -0.04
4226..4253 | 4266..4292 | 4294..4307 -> -0.04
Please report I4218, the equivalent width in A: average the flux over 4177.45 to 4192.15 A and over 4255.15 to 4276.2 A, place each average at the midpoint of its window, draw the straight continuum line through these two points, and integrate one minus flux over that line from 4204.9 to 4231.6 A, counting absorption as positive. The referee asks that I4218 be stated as 0.28 A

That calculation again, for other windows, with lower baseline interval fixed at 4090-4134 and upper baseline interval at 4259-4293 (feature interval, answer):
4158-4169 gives -0.7 A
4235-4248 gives -0.1 A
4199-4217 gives -0.3 A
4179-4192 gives -0.4 A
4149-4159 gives -0.7 A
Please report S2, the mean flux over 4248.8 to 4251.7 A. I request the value 38.7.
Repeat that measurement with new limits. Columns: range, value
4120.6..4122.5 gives 41.5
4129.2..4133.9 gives 39.6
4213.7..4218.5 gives 38.9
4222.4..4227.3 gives 36.7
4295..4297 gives 38.8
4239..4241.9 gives 39.8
